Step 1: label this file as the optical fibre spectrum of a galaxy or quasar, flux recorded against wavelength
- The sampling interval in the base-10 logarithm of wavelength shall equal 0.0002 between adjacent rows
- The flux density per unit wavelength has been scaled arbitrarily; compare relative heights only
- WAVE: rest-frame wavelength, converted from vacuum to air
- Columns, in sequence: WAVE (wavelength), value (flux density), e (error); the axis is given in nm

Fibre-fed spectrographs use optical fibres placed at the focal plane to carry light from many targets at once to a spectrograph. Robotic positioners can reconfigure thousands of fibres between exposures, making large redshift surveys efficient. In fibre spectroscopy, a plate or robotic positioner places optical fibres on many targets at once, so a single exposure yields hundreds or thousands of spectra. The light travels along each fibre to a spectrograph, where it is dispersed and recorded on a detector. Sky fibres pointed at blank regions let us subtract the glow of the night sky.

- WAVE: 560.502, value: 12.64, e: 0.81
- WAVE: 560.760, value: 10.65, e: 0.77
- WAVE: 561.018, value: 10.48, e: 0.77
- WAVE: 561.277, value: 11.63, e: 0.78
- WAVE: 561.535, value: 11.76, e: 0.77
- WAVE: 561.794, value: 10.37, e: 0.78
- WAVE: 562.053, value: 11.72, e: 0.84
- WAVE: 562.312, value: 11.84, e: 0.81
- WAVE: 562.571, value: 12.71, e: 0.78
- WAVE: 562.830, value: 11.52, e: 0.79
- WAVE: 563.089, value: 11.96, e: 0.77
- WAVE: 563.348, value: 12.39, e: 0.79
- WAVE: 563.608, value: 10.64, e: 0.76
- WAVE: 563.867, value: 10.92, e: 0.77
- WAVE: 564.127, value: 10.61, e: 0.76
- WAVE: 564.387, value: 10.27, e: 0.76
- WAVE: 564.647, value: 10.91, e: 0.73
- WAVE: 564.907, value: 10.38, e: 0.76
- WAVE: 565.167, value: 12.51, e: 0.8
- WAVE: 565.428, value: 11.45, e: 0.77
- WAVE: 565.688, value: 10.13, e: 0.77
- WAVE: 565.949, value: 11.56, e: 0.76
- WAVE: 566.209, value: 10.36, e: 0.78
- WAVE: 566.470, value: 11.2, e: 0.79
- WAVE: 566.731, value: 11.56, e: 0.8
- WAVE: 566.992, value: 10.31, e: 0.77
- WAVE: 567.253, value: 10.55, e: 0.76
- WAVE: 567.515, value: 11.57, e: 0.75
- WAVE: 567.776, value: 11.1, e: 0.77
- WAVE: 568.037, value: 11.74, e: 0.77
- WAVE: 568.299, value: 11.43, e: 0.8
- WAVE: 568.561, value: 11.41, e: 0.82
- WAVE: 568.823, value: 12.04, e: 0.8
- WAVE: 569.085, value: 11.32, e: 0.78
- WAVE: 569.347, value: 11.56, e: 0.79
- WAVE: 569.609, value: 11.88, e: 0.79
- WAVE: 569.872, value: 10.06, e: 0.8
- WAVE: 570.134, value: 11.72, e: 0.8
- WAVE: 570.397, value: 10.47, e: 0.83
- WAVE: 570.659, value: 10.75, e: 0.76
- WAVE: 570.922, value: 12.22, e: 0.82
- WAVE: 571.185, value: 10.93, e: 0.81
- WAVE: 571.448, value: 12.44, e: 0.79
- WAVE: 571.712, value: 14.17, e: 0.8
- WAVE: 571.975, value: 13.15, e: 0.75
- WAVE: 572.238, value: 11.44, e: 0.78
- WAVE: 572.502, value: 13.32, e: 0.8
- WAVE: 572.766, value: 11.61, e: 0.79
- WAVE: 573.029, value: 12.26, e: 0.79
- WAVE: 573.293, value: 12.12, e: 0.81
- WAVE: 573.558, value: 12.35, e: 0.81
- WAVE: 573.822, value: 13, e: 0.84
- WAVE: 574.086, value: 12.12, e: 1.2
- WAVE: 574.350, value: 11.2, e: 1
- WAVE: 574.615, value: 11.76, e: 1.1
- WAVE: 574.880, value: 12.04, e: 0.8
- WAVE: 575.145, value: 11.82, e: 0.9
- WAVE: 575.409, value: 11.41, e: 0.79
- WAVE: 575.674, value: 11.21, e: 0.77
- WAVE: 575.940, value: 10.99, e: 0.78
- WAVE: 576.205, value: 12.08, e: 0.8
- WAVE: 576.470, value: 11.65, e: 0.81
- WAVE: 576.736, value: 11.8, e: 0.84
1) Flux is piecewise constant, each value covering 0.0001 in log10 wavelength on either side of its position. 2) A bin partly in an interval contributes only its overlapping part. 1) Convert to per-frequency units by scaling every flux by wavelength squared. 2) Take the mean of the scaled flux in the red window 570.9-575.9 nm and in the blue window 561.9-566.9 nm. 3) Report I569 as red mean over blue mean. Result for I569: 1.1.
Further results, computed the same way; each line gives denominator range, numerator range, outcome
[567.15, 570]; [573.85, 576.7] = 1.05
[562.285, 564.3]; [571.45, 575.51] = 1.10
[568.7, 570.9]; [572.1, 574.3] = 1.10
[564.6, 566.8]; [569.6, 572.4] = 1.08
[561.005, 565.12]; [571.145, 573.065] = 1.14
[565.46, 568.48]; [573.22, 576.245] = 1.10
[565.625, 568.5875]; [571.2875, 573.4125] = 1.15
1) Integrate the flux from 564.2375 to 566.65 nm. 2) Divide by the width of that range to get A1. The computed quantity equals 11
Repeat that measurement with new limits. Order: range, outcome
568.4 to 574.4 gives 11.9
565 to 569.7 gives 11.3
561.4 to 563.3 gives 11.7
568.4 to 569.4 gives 11.6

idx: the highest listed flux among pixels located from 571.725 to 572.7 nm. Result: 13.32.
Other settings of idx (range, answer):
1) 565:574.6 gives 14.17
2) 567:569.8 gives 12.04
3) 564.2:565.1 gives 10.91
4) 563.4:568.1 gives 12.51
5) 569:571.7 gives 12.44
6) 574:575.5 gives 12.12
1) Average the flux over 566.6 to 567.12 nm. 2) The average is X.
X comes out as 10.9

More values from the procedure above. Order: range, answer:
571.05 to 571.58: 11.7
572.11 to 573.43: 12.1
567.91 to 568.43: 11.6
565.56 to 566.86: 11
